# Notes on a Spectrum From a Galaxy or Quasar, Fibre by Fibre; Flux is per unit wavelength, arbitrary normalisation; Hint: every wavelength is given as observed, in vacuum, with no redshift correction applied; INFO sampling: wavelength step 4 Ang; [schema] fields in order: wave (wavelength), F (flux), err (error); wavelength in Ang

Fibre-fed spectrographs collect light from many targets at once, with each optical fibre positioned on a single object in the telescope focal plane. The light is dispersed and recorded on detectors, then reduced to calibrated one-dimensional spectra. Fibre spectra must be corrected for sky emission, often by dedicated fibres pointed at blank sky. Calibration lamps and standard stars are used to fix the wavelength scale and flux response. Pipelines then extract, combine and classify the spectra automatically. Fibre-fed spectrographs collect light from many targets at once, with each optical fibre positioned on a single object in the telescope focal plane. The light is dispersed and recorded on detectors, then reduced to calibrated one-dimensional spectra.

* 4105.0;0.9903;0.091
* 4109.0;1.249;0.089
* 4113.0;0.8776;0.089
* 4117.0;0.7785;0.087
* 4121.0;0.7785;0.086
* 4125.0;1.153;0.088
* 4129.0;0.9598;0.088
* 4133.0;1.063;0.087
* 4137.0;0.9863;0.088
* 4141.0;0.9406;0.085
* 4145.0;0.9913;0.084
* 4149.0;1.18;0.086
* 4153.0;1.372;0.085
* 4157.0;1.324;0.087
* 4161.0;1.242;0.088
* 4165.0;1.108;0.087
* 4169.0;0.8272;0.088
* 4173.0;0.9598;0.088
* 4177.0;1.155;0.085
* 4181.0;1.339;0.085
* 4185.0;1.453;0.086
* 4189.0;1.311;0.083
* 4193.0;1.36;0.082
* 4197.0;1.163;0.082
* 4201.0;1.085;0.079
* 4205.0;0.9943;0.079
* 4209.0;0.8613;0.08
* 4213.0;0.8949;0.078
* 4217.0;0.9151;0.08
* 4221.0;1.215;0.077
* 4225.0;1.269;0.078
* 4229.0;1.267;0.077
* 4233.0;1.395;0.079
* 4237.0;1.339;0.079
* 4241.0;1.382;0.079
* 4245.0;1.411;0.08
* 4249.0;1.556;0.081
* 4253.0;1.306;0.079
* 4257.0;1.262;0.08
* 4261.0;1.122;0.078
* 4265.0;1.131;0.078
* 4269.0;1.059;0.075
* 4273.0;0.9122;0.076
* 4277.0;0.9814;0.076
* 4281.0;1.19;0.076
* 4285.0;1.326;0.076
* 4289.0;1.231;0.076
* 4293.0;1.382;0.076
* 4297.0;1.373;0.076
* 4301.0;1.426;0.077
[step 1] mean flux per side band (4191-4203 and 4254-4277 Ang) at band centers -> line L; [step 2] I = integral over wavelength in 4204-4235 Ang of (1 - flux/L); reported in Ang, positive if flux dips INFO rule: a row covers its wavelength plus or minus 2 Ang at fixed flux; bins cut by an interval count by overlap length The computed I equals 1.6 Ang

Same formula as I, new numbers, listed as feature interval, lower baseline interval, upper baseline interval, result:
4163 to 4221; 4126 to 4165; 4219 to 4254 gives 6.02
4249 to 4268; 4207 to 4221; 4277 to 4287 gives -2.17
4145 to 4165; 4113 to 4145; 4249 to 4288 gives -4.92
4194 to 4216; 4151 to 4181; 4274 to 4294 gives 2.94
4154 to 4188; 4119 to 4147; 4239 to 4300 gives -4.21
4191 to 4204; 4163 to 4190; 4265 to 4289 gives -0.43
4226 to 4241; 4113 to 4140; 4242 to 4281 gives -2.48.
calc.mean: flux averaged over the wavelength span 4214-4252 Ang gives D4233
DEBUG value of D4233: 1.29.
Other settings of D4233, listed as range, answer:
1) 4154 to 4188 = 1.19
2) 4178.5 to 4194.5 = 1.36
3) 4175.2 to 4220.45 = 1.14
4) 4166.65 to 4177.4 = 0.959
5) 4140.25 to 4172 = 1.13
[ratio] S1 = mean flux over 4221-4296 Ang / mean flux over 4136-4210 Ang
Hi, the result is 1.09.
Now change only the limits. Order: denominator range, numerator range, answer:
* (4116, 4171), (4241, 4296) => 1.17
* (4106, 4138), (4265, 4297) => 1.19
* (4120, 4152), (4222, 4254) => 1.33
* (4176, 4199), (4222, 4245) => 1.02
